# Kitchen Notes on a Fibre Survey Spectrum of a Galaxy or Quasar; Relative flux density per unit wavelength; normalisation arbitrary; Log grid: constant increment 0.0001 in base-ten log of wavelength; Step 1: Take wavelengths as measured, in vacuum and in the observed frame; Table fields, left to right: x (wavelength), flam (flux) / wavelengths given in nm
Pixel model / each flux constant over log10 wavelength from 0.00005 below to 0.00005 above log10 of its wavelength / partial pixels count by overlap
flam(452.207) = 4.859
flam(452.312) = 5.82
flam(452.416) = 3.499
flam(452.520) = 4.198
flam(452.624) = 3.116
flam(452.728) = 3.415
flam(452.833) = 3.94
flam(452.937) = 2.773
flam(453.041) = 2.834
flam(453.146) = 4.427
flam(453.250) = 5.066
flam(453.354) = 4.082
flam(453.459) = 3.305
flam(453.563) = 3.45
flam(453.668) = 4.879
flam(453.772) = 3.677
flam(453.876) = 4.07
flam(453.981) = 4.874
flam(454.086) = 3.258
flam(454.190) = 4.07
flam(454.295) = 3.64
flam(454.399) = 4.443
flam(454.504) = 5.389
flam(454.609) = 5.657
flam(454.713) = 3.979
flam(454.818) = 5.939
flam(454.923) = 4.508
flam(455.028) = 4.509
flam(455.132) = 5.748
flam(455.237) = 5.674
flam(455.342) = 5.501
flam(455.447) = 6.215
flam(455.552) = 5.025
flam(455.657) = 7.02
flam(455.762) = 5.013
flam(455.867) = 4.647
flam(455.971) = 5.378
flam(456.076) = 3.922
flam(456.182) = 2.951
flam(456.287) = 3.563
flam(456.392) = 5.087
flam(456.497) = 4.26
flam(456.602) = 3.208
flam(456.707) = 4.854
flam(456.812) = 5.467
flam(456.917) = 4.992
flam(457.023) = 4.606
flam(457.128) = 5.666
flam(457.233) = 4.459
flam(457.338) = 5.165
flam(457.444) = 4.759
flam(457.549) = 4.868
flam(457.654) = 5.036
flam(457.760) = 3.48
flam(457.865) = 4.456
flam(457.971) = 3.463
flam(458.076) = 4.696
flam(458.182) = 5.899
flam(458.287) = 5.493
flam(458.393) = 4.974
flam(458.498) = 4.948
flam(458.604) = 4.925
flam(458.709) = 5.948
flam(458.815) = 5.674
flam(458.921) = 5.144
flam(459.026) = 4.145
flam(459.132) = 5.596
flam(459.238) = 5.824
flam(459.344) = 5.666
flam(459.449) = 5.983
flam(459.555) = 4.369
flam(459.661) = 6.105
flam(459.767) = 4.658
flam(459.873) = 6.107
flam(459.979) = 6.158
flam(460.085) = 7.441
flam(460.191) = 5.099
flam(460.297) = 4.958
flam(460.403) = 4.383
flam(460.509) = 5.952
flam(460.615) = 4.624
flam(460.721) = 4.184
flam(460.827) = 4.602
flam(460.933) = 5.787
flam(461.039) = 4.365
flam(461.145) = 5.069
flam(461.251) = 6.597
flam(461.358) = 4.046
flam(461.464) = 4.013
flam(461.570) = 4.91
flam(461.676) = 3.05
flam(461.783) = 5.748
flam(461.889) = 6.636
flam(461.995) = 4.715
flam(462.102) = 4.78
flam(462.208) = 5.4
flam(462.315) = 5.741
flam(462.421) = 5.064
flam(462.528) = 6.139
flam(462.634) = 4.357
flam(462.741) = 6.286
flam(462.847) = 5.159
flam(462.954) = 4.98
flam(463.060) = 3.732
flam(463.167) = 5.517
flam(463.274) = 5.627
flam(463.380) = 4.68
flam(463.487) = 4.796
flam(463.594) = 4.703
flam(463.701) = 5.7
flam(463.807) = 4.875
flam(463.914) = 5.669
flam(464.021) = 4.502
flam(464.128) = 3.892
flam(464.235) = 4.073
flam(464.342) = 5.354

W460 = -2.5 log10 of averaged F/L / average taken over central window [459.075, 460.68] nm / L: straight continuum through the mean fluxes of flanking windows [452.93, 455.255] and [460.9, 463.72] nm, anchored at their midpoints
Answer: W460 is -0.13 mag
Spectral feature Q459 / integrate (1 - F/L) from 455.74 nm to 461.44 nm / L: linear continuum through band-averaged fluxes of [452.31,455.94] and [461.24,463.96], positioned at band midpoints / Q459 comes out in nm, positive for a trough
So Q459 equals -0.19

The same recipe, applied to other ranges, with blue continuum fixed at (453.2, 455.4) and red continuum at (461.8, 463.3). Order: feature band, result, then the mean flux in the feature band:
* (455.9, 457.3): 0.08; 4.51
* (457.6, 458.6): 0.04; 4.73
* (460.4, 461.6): 0.06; 4.9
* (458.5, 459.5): -0.09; 5.41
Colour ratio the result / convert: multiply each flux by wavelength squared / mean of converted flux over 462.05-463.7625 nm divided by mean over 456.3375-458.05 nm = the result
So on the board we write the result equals 1.15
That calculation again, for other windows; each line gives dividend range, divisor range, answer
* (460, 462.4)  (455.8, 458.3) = 1.13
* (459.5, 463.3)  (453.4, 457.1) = 1.14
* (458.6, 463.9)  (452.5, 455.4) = 1.25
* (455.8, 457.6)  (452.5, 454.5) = 1.19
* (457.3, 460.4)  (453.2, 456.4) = 1.14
